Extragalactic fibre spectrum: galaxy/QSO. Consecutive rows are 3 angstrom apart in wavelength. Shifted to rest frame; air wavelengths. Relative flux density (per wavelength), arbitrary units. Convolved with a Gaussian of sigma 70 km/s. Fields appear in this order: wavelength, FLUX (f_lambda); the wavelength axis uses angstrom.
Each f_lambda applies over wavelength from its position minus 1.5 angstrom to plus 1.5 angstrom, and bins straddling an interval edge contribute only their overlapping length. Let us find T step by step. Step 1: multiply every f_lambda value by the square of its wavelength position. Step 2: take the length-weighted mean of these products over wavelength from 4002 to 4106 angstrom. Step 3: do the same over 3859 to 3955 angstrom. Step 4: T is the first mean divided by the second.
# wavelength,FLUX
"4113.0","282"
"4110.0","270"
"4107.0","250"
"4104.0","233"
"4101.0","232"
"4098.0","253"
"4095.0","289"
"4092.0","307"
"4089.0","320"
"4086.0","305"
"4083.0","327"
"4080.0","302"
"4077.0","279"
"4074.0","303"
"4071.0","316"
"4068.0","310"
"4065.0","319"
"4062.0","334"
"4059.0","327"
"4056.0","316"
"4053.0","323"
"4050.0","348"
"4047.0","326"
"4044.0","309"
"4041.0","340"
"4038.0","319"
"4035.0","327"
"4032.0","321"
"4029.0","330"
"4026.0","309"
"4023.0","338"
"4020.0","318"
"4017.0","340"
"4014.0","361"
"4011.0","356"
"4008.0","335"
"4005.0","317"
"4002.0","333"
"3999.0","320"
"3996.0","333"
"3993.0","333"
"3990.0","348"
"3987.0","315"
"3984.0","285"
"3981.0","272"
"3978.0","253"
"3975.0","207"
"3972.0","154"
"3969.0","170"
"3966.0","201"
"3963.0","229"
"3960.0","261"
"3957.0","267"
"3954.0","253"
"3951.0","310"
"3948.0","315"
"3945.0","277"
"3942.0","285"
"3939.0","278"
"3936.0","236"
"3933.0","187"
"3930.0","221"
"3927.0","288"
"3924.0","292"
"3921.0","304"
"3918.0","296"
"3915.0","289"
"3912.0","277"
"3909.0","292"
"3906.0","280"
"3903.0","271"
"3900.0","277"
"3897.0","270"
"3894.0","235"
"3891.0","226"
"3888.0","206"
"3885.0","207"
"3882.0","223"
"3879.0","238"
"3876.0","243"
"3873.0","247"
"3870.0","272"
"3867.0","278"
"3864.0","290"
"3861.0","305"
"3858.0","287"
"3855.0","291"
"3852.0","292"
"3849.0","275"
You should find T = 1.28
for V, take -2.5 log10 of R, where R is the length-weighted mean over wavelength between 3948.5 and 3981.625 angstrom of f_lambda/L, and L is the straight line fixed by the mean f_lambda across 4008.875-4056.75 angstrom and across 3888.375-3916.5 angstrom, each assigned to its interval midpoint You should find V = 0.25 mag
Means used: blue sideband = 266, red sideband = 330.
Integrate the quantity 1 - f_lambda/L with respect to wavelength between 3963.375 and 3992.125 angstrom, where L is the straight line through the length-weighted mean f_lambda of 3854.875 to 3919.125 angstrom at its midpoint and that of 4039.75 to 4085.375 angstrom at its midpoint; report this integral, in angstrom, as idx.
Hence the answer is 4.5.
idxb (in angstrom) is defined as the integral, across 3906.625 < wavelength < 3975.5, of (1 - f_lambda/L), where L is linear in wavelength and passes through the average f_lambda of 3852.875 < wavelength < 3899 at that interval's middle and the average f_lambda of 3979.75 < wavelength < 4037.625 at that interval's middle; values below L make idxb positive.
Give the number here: 7.5 angstrom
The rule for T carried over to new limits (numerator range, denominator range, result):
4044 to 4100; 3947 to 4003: 1.20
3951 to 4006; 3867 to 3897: 1.20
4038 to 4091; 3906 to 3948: 1.25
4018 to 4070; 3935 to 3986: 1.35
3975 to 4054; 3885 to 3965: 1.27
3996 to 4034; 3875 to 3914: 1.41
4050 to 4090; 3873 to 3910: 1.40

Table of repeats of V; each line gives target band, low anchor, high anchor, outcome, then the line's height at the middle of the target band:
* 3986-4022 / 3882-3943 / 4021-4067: -0.10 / 305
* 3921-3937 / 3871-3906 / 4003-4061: 0.07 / 267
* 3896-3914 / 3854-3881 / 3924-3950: -0.05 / 267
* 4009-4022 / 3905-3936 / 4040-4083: -0.14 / 303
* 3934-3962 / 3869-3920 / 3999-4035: 0.06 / 289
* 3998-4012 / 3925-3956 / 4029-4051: -0.09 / 305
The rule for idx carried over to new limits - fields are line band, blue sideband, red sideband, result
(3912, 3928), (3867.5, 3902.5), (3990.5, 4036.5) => -1.5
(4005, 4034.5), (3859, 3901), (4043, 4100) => -3.9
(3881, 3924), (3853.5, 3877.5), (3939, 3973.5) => 0.4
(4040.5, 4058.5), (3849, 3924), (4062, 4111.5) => -2.6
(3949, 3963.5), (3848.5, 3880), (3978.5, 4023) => 1.9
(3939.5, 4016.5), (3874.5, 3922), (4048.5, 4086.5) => 0.5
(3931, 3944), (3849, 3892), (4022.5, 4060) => 1.7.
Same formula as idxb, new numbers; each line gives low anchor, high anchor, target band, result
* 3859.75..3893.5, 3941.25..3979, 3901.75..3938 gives -3.5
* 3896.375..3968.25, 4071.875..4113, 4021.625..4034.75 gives -2.3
